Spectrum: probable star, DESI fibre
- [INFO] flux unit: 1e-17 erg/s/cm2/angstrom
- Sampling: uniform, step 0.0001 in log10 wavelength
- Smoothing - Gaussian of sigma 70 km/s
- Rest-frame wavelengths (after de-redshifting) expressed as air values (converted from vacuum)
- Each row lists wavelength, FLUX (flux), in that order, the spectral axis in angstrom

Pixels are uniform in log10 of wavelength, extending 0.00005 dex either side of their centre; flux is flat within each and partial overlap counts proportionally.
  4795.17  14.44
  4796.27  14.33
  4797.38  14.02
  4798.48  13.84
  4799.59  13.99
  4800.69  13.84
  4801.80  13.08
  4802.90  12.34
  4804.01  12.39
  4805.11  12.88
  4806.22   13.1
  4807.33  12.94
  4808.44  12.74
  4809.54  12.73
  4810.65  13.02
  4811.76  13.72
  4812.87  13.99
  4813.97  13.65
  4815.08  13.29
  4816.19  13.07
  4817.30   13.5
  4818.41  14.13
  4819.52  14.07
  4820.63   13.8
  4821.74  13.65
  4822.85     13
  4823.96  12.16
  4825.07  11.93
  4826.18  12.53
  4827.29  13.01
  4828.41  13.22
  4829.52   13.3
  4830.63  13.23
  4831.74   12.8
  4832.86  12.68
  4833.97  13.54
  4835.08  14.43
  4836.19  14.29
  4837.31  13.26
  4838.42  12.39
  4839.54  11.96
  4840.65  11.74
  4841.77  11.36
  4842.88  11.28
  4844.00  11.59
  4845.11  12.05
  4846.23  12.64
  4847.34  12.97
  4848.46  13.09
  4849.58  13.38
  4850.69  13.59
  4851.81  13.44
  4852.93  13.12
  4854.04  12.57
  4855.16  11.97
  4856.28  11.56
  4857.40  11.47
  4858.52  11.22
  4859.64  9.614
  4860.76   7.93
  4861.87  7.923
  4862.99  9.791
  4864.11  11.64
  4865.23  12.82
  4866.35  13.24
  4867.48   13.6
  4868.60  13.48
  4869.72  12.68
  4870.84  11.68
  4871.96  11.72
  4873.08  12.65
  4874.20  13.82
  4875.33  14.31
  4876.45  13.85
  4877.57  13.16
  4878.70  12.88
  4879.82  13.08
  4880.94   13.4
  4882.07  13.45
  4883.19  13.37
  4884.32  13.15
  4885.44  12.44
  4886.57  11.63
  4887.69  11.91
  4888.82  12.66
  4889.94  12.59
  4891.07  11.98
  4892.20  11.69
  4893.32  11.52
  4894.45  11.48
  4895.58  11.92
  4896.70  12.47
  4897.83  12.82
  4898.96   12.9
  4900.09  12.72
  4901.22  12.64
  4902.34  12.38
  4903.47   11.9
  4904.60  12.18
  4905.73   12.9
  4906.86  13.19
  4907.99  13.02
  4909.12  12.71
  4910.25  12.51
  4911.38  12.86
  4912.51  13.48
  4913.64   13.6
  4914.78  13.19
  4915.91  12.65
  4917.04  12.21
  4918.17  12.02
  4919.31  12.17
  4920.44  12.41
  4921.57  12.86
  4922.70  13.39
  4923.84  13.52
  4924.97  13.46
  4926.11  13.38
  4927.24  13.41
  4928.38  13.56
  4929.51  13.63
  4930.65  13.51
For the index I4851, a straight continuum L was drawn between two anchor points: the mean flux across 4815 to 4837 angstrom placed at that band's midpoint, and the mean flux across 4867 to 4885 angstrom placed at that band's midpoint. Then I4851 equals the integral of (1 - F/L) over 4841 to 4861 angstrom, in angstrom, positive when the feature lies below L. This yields 1.8 angstrom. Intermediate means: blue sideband 13.3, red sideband 13.1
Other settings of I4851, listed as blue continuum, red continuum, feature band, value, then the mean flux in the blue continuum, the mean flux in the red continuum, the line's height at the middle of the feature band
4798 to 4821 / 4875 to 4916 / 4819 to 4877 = 2.6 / 13.3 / 12.7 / 13.1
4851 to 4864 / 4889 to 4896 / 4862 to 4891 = -2.9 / 11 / 11.9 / 11.5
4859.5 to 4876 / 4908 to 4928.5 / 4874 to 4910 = -0.9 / 11.9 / 13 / 12.4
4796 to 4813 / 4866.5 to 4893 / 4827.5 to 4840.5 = 0.0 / 13.3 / 12.8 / 13.1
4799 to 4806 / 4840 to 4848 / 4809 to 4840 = -1.8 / 13.1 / 12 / 12.5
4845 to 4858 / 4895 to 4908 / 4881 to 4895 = 0.3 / 12.7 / 12.6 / 12.6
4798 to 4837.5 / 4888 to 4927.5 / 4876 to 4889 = -0.1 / 13.3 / 12.6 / 12.8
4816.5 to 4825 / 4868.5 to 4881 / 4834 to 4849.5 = 0.8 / 13.4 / 13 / 13.2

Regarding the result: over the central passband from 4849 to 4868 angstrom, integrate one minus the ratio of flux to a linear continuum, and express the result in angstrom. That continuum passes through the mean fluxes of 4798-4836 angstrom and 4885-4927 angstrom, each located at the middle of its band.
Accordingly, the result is 1.8 angstrom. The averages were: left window 13.2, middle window 11.7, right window 12.6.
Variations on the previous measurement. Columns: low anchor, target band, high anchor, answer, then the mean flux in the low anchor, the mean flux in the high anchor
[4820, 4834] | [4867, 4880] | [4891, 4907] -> -0.6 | 13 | 12.3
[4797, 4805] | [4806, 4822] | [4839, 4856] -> -0.4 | 13.3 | 12.4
